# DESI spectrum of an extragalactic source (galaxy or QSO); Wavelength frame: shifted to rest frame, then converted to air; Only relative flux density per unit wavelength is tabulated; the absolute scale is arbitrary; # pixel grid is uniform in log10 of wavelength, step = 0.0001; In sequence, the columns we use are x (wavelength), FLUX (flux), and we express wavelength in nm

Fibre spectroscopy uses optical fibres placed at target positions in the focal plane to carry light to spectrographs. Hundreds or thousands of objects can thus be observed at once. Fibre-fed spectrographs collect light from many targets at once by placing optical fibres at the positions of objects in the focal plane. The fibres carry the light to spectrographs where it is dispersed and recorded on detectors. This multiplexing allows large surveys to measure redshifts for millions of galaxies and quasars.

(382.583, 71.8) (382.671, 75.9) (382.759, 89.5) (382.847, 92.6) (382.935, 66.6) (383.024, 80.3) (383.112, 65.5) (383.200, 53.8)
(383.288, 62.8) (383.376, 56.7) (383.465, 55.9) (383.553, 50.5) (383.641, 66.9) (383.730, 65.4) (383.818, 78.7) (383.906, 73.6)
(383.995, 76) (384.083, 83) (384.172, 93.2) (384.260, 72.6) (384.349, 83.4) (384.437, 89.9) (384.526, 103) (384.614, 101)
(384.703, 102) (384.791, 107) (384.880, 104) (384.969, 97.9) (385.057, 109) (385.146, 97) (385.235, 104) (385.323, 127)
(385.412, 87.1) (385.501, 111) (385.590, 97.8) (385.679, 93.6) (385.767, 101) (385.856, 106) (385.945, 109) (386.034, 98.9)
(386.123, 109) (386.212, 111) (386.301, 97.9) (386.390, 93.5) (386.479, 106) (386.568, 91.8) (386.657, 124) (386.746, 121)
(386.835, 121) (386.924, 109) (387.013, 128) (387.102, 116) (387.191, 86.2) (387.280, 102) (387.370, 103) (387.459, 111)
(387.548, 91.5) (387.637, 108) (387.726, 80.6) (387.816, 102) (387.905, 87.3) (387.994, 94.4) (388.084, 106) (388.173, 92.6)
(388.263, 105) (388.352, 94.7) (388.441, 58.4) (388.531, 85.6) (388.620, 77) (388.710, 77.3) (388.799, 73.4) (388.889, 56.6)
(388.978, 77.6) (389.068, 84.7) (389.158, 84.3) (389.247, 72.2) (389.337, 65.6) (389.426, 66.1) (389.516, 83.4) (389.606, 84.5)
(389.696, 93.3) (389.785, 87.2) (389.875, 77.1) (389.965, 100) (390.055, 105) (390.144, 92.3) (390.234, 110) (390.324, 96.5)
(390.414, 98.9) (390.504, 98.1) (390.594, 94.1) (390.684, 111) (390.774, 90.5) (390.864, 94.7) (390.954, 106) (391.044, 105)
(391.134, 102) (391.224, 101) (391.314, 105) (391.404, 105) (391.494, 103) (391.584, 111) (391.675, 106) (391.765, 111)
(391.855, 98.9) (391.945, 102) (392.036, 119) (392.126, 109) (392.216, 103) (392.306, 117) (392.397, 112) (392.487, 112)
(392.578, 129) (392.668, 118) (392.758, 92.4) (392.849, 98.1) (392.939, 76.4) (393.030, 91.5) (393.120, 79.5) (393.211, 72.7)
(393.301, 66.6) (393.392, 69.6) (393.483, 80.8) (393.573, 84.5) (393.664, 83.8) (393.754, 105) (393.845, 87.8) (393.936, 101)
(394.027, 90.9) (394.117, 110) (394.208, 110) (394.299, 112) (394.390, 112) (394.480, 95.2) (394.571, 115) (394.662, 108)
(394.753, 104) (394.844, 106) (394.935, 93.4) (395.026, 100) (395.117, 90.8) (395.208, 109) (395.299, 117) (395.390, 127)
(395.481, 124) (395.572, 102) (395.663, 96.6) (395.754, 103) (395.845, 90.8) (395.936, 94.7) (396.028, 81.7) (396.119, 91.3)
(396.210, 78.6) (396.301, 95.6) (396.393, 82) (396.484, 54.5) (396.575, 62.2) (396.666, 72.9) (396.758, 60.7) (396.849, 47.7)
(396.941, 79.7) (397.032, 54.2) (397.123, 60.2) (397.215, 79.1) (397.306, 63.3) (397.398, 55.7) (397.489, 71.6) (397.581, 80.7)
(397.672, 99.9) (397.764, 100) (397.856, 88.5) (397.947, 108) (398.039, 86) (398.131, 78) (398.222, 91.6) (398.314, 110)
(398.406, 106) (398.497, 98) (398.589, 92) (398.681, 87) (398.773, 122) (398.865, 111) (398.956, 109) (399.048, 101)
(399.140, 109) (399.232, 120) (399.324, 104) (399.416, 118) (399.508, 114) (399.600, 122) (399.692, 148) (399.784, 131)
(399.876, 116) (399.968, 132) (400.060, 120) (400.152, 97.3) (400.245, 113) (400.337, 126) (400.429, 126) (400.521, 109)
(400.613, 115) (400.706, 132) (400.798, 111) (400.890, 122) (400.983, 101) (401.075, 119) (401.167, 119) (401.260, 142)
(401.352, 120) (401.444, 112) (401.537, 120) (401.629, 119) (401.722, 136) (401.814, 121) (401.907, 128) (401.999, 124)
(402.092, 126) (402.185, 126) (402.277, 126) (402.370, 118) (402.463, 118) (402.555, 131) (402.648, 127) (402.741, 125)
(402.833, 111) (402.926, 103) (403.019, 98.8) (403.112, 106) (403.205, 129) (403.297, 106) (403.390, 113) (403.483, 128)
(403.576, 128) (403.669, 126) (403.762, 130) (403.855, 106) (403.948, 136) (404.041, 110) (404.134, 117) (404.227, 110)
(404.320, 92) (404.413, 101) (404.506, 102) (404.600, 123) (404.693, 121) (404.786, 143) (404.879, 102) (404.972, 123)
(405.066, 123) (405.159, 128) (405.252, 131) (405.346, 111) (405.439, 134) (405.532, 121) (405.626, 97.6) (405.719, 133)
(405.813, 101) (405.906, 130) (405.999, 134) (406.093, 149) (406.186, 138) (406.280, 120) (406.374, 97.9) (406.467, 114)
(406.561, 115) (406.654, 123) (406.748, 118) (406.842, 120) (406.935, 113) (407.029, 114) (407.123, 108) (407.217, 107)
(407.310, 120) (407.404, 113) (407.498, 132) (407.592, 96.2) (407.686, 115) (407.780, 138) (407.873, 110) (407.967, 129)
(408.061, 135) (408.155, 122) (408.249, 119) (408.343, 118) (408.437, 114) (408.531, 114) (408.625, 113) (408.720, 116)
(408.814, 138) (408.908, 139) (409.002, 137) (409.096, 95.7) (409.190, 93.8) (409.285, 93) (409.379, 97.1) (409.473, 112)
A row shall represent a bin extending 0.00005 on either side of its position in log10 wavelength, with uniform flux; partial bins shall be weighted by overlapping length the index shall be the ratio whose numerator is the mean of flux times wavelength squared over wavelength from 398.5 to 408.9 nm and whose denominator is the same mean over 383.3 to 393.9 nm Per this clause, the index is 1.4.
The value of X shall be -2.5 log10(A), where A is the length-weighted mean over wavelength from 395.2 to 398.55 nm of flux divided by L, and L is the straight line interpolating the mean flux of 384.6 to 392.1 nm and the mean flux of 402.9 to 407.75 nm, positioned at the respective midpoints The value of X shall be 0.24 mag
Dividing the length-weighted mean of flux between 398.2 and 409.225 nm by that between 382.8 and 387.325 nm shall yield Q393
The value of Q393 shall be 1.27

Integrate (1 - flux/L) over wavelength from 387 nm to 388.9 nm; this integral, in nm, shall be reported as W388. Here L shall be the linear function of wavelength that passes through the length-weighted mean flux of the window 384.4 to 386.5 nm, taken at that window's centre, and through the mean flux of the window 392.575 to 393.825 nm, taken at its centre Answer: 0.10 nm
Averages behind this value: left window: 103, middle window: 92.6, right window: 87.8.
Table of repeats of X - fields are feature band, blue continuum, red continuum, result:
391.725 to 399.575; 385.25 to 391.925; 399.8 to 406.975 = 0.14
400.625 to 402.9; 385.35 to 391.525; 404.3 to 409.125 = -0.08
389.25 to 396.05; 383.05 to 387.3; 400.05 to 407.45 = 0.06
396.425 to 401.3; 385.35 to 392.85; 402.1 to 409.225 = 0.11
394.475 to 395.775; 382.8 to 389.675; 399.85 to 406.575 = -0.01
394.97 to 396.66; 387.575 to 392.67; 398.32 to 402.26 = 0.15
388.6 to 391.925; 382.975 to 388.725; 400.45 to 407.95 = 0.08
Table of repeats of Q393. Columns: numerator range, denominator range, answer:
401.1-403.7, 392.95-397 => 1.32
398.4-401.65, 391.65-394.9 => 1.16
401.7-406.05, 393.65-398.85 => 1.30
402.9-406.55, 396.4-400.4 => 1.24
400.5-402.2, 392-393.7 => 1.27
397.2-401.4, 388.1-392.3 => 1.15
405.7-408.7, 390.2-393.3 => 1.17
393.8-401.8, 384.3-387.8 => 0.98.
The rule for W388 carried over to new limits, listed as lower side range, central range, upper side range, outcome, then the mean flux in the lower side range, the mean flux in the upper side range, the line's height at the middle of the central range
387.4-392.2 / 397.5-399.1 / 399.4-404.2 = 0.21 nm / 93.6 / 120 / 113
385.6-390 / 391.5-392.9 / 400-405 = -0.11 nm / 94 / 118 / 101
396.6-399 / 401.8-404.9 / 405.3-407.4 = -0.33 nm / 84.9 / 119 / 107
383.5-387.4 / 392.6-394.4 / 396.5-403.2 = 0.18 nm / 97.8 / 106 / 102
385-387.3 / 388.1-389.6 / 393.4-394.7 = 0.36 nm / 106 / 98.8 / 104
